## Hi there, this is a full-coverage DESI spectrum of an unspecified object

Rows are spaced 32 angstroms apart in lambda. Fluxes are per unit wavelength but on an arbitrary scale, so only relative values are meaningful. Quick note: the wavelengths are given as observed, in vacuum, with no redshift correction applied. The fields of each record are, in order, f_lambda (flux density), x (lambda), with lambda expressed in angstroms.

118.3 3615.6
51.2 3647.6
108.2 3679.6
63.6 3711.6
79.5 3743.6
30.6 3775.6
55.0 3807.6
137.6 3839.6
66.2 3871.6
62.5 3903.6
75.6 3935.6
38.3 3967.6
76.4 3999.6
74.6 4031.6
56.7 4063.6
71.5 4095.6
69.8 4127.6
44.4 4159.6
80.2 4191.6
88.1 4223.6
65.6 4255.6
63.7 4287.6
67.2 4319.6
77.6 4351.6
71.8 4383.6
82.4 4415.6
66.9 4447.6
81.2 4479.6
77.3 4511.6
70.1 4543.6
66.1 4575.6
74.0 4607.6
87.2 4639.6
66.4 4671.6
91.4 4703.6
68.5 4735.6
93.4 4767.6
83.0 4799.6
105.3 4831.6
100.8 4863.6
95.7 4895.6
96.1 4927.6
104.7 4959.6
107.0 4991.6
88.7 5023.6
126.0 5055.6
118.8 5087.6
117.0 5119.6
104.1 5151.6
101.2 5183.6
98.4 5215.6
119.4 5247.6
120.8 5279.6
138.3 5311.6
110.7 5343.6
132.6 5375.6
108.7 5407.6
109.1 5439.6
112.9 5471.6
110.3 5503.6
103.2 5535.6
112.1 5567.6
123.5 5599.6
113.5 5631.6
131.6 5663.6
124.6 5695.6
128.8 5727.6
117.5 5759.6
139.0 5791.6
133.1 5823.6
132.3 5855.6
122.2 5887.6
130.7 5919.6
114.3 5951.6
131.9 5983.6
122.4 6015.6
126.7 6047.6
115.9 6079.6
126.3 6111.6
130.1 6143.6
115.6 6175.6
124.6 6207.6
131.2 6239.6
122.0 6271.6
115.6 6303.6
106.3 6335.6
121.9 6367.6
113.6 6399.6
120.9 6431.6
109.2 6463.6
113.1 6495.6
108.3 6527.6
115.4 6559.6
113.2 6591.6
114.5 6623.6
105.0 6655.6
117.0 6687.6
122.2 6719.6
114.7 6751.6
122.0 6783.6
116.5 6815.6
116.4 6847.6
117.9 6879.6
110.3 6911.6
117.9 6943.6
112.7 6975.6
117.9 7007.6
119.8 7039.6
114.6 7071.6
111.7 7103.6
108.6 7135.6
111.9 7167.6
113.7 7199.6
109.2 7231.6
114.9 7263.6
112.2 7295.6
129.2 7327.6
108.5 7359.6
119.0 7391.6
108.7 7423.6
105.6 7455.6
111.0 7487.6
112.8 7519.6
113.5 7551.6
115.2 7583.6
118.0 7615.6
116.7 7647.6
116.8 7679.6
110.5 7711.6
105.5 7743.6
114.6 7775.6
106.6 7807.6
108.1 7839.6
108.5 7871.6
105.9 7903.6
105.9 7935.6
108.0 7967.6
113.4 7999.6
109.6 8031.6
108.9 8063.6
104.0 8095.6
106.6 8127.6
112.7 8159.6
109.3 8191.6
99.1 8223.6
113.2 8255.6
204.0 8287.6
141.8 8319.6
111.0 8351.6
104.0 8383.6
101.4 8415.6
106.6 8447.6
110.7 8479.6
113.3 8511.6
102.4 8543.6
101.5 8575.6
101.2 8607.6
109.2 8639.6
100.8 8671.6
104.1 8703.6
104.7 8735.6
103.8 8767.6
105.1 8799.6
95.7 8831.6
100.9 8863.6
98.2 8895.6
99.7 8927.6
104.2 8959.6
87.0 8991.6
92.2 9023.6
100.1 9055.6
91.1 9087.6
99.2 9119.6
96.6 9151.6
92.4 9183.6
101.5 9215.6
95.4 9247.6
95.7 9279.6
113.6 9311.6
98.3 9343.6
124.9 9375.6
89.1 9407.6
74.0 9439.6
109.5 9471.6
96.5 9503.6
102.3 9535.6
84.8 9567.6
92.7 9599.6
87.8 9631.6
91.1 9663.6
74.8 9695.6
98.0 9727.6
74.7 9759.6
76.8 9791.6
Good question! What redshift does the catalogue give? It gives 0.26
